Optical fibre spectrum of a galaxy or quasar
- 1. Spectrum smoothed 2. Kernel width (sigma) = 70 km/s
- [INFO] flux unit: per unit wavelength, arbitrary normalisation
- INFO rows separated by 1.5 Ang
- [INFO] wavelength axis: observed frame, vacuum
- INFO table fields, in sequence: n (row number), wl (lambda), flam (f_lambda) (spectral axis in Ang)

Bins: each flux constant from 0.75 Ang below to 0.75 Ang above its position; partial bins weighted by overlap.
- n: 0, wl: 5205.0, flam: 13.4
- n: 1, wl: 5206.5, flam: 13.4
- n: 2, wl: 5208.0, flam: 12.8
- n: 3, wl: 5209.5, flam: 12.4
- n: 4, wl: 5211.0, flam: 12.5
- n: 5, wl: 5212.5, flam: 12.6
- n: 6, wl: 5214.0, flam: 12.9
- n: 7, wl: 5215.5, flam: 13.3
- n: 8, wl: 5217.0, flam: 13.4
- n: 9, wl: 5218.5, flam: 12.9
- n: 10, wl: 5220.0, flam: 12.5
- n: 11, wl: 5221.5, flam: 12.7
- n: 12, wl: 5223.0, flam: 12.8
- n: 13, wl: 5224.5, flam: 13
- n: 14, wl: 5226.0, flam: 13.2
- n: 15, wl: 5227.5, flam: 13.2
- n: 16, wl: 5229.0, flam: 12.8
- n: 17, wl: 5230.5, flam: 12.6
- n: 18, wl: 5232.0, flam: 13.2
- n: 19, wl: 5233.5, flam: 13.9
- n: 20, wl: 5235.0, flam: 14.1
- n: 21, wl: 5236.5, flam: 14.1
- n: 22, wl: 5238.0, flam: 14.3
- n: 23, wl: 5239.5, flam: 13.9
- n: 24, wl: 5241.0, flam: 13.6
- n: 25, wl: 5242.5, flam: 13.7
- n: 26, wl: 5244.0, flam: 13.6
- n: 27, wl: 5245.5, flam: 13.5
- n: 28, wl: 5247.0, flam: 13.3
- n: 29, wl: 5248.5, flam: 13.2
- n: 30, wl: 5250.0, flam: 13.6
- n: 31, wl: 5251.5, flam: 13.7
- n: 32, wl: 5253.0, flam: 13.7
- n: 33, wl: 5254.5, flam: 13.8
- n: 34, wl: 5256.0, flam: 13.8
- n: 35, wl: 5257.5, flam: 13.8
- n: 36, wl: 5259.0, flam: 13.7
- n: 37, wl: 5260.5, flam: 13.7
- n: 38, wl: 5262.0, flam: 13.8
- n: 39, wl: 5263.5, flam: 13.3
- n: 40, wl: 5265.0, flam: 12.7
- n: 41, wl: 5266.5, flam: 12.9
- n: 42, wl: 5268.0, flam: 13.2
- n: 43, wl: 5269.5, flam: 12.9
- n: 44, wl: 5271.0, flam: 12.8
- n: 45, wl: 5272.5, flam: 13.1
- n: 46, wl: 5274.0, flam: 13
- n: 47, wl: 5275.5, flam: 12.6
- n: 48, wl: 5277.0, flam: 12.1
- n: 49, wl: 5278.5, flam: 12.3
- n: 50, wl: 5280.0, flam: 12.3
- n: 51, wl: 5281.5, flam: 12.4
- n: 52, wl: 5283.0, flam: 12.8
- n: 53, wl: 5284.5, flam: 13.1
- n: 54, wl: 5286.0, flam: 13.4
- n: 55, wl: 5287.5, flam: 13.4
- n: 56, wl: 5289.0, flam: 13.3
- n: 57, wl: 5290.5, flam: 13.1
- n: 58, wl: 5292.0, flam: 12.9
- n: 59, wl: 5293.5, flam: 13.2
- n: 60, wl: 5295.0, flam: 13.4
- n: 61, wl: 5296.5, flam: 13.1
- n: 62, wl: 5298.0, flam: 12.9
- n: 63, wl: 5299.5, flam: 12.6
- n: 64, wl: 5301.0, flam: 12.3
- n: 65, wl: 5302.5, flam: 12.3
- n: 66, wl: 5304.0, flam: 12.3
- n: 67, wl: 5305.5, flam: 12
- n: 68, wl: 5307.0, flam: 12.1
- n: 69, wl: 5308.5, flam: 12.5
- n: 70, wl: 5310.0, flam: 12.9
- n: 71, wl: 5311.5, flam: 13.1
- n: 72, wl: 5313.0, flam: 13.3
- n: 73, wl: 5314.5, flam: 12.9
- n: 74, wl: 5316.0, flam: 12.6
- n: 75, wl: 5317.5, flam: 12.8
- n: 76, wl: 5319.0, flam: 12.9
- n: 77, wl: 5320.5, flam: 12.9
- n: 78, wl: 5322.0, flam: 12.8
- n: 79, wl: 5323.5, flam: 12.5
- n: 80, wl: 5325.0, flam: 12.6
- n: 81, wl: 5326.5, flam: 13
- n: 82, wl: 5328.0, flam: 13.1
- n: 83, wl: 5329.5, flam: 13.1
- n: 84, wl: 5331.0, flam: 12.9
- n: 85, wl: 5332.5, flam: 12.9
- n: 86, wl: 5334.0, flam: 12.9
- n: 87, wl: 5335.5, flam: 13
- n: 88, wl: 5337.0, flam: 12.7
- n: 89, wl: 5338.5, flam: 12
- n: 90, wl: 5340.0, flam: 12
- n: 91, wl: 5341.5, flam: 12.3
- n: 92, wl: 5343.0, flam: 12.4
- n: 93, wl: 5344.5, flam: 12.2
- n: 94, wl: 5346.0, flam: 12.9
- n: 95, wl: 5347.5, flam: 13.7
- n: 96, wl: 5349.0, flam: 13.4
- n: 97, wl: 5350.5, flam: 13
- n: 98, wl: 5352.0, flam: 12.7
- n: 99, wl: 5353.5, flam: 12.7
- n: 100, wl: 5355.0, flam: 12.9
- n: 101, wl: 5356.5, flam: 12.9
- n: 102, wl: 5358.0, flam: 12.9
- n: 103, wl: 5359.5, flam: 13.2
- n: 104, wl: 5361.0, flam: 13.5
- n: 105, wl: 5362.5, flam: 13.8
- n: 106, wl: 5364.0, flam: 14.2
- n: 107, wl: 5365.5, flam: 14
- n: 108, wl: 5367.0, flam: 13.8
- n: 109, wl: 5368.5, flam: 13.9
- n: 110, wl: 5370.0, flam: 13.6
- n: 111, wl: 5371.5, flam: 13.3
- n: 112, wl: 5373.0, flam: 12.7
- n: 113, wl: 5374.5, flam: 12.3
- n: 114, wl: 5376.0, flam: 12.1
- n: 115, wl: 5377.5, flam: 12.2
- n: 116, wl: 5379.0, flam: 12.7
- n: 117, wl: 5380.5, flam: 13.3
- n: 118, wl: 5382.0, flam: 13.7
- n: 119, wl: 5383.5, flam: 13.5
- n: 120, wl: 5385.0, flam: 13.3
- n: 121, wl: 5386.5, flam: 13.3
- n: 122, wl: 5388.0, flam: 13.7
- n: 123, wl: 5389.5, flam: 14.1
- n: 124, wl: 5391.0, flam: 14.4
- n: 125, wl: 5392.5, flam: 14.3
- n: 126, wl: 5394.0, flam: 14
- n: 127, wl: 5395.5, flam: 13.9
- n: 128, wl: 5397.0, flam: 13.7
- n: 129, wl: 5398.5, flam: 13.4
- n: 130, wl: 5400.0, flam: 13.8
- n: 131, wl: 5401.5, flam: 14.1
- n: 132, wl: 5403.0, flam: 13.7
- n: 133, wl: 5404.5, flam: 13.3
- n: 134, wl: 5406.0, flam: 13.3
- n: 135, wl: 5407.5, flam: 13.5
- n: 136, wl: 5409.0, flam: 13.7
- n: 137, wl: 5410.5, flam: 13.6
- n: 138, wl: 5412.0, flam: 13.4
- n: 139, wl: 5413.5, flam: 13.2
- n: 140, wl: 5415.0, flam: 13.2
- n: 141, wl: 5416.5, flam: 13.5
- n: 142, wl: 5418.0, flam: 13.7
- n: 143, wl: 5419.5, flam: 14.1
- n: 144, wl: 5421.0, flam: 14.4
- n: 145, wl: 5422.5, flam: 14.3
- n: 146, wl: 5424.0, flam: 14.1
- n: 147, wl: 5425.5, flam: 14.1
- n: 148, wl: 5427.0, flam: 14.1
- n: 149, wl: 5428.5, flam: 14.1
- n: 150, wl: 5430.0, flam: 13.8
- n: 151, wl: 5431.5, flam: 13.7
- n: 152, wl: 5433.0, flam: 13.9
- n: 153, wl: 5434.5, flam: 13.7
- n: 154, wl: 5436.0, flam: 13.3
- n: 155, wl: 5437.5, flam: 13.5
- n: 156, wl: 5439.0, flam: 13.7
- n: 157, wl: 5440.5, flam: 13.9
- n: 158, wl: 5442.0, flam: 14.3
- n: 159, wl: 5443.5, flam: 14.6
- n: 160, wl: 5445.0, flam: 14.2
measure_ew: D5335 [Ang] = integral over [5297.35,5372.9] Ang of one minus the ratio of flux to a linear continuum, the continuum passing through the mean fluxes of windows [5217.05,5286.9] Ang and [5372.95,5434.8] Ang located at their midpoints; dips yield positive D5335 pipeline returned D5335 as 3.0 Ang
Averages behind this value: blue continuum 13.2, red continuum 13.6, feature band 12.9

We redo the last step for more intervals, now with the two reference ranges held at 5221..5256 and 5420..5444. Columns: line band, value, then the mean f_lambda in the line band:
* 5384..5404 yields 0.1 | 13.8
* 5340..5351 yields 0.8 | 12.8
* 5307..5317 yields 0.6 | 12.8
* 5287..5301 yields 0.6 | 13.1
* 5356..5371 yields 0.2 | 13.6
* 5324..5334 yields 0.6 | 12.9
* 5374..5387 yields 0.8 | 12.9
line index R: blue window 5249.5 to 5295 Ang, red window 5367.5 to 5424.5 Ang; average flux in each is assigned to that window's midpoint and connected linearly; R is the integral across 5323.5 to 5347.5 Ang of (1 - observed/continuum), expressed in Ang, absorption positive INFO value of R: 1.2 Ang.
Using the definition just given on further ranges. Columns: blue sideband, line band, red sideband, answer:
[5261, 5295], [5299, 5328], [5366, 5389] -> 0.8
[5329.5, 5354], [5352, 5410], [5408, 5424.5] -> -0.7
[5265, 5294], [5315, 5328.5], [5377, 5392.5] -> 0.3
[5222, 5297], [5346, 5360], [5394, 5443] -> 0.5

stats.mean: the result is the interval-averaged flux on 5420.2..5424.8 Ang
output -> 14.3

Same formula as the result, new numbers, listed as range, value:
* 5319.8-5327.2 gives 12.8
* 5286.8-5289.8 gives 13.3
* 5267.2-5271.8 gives 13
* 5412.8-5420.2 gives 13.5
